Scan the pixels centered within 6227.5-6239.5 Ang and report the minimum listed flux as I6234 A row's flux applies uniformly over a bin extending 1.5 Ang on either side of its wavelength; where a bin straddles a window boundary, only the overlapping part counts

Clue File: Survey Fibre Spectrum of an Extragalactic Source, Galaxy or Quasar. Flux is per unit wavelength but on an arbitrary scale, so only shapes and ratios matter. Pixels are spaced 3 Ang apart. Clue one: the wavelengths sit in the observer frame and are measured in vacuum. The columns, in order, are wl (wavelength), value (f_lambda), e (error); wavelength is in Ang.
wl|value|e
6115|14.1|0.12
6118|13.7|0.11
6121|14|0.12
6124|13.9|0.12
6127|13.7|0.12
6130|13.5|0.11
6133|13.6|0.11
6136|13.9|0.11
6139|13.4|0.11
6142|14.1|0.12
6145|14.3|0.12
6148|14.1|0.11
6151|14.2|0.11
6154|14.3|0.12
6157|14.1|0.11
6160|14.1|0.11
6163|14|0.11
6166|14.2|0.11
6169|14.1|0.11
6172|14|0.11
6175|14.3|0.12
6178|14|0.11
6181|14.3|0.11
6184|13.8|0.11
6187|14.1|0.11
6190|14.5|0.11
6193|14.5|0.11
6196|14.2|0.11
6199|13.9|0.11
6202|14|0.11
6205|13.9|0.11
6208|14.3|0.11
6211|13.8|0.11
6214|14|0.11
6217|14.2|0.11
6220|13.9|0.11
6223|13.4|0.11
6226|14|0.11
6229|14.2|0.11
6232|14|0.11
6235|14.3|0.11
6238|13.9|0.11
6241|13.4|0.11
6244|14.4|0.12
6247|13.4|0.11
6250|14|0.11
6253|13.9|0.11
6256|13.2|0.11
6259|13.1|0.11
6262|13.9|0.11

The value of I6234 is 13.9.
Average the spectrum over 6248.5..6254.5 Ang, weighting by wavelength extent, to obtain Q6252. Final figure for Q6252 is 14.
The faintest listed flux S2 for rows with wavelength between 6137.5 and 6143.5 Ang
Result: 13.4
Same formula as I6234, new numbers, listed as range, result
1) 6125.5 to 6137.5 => 13.5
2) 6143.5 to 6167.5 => 14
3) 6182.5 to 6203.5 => 13.8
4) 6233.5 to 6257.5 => 13.2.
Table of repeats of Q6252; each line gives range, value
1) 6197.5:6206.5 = 13.9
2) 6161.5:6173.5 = 14.1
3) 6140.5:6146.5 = 14.2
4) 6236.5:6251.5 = 13.8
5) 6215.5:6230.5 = 13.9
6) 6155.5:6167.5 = 14.1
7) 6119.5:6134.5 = 13.7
